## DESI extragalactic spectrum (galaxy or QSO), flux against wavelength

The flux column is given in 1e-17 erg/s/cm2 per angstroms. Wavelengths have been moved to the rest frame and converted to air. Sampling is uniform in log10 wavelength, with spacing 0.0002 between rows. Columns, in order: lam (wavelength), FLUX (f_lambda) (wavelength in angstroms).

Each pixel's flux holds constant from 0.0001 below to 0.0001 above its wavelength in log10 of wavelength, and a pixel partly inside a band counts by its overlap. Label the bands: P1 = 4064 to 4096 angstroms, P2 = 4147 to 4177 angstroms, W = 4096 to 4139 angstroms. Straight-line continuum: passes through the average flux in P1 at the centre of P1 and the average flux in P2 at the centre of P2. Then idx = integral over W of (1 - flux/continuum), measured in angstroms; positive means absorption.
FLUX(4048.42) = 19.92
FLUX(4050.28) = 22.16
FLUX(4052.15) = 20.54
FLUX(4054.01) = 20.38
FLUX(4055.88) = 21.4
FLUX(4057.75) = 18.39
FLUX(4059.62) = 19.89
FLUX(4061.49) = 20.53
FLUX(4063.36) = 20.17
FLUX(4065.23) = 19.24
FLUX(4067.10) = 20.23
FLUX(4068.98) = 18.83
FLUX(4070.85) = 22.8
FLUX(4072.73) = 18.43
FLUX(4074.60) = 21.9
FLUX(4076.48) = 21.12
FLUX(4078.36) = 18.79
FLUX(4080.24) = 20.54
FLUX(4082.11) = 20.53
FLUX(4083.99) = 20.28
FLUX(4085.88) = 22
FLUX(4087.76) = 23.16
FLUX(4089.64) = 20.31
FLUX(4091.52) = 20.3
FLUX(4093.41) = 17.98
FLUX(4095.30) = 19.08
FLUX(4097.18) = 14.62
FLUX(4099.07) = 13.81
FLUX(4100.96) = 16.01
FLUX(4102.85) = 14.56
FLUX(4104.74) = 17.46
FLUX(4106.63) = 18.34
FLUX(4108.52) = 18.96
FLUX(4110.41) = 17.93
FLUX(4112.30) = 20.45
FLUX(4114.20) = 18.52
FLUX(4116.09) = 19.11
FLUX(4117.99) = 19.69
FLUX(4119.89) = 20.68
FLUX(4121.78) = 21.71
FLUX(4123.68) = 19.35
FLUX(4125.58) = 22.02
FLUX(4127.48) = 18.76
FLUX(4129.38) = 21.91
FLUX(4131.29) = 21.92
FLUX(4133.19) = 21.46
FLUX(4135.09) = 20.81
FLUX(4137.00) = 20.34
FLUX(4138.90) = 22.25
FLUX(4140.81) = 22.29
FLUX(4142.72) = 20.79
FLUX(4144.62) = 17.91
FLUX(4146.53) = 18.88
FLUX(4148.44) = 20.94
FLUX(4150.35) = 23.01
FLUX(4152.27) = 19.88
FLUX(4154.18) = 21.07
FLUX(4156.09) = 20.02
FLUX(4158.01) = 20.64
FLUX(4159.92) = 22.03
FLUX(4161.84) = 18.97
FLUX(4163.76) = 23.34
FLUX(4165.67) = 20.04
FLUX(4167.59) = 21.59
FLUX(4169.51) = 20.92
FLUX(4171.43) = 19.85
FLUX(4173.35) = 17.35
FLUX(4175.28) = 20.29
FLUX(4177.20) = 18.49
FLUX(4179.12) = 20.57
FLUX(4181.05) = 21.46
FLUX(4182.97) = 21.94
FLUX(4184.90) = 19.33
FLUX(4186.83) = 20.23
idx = 2.8 angstroms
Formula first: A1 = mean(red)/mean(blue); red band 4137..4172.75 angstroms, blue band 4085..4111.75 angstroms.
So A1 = 1.14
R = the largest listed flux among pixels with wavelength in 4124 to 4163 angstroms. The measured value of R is 23.01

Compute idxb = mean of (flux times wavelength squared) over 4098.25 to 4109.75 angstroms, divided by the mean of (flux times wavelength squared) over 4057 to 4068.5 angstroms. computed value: 0.9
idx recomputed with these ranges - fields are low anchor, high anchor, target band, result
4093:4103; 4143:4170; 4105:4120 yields -1.64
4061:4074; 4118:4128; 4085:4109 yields 2.51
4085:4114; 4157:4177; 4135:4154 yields -0.96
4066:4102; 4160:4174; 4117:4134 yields -0.72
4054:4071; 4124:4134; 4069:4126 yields 3.53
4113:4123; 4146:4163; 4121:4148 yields -0.63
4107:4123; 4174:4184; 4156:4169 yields -0.51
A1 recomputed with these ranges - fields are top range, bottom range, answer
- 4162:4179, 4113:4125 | 1.01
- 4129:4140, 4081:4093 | 1.02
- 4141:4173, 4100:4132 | 1.07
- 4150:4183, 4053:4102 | 1.05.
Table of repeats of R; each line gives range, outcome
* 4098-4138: 22.02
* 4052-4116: 23.16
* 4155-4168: 23.34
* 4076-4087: 22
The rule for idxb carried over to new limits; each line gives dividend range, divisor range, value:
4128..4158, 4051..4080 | 1.07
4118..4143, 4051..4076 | 1.07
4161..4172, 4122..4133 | 1.02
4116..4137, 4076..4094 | 1.03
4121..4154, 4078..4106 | 1.14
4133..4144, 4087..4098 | 1.13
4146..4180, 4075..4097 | 1.05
